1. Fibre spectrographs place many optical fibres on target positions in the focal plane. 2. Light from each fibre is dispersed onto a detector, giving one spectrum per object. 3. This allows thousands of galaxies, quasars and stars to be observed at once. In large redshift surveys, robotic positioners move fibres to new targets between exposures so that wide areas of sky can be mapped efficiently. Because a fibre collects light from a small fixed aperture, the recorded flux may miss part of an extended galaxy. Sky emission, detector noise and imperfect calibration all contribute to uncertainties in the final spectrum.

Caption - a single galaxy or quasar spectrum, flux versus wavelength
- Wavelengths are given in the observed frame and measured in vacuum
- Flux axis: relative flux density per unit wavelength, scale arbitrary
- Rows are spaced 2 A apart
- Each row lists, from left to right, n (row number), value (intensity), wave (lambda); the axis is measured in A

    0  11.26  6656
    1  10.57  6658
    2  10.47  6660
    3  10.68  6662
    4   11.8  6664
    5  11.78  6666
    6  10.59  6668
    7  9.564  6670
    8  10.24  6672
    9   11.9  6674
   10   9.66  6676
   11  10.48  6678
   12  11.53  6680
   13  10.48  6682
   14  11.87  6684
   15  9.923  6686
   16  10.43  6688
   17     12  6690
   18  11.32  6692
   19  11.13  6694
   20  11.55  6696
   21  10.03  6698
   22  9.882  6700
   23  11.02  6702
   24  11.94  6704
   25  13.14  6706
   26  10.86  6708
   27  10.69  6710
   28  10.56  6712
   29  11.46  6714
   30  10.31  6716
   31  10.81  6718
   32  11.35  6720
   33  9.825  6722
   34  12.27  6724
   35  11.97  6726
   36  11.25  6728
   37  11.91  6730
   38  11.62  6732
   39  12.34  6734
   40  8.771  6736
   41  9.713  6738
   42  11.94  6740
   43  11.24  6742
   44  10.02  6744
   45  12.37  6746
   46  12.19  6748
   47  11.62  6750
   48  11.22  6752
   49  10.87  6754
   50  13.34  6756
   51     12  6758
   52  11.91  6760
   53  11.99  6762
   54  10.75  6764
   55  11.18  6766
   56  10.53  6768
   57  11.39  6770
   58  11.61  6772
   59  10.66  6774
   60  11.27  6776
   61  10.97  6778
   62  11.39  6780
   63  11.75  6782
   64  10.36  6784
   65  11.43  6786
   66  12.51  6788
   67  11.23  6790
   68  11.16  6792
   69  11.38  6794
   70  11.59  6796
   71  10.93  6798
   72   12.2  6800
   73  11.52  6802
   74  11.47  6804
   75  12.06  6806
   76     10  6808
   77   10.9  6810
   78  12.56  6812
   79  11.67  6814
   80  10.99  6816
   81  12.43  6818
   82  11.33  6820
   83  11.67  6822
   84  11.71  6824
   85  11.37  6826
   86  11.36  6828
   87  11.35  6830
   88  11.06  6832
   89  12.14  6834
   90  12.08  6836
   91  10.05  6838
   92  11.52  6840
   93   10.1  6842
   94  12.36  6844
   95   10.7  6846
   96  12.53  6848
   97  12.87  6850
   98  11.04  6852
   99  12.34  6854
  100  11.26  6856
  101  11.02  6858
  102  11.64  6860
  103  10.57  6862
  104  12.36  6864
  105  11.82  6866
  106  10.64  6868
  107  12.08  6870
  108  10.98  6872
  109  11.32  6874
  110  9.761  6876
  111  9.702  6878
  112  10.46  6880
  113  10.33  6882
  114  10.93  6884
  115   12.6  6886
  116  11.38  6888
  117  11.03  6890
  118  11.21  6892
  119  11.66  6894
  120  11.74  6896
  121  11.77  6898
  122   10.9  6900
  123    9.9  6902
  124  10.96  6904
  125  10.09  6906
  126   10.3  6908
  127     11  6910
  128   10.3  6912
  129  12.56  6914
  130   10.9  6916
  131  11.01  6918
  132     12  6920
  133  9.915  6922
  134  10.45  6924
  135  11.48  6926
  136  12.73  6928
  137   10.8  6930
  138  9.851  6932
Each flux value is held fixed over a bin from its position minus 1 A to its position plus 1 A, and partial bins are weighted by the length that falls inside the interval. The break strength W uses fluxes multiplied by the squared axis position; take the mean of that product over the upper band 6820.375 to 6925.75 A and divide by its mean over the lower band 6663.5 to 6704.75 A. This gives 1.09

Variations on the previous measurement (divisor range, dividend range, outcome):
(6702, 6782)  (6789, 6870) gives 1.04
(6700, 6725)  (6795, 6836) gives 1.07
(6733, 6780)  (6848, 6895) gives 1.03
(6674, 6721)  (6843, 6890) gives 1.08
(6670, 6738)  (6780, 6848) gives 1.07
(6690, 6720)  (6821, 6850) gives 1.08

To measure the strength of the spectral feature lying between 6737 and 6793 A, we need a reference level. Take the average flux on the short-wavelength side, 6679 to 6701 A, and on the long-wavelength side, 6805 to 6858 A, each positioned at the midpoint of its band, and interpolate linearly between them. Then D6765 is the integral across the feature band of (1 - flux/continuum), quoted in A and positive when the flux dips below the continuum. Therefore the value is -0.7 A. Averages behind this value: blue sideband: 10.9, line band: 11.4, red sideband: 11.5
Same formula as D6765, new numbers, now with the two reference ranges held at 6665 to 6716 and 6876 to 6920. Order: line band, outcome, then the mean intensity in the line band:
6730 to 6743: -0.07 A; 11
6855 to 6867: -0.51 A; 11.4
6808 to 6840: -1.44 A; 11.5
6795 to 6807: -0.72 A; 11.6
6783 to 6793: -0.34 A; 11.3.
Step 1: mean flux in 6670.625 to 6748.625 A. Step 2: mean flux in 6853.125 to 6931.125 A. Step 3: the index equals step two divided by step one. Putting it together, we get 1.0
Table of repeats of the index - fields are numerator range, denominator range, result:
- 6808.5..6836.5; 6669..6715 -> 1.06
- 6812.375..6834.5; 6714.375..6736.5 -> 1.03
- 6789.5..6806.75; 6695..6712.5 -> 1.04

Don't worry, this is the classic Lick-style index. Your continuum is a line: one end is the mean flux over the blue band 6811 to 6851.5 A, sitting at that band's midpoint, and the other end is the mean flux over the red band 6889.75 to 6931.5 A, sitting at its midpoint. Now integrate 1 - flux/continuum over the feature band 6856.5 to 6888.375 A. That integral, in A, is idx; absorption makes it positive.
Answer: 0.6 A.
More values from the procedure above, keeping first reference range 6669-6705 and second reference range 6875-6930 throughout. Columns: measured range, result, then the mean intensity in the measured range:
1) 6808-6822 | -0.8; 11.5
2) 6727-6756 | -1.1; 11.3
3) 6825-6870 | -2.1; 11.5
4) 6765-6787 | -0.5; 11.1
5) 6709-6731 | -0.5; 11.1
